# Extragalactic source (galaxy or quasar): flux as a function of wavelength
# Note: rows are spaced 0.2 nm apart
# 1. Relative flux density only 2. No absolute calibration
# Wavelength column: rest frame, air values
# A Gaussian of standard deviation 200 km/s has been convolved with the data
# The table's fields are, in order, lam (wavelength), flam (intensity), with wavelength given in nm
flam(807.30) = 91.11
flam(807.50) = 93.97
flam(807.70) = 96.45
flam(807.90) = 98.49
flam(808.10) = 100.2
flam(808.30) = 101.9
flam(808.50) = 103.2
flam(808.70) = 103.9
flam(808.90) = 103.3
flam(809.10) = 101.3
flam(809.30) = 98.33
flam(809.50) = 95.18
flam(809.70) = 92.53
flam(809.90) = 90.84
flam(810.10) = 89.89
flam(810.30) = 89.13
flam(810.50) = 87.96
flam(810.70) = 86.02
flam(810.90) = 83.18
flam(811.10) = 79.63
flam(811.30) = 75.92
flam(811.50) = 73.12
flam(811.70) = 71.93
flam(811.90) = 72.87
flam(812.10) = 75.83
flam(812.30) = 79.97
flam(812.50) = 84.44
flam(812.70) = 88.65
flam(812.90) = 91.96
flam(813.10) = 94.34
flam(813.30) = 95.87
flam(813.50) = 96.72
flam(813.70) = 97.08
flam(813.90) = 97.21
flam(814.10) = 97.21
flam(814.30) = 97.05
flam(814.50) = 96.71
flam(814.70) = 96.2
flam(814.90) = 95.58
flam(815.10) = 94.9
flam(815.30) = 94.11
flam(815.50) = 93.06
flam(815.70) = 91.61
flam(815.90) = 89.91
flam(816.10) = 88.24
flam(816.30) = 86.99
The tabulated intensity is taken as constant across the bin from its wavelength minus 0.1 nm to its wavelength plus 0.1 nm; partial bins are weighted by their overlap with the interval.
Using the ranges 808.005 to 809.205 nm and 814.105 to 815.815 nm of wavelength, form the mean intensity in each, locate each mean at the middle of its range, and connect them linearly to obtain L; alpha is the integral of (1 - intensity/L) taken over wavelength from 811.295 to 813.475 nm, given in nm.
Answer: 0.33 nm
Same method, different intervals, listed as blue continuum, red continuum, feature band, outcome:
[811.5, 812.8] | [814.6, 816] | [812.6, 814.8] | -0.24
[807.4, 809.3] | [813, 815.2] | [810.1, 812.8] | 0.47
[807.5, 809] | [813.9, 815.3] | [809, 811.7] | 0.32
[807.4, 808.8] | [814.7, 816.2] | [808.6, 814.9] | 0.41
